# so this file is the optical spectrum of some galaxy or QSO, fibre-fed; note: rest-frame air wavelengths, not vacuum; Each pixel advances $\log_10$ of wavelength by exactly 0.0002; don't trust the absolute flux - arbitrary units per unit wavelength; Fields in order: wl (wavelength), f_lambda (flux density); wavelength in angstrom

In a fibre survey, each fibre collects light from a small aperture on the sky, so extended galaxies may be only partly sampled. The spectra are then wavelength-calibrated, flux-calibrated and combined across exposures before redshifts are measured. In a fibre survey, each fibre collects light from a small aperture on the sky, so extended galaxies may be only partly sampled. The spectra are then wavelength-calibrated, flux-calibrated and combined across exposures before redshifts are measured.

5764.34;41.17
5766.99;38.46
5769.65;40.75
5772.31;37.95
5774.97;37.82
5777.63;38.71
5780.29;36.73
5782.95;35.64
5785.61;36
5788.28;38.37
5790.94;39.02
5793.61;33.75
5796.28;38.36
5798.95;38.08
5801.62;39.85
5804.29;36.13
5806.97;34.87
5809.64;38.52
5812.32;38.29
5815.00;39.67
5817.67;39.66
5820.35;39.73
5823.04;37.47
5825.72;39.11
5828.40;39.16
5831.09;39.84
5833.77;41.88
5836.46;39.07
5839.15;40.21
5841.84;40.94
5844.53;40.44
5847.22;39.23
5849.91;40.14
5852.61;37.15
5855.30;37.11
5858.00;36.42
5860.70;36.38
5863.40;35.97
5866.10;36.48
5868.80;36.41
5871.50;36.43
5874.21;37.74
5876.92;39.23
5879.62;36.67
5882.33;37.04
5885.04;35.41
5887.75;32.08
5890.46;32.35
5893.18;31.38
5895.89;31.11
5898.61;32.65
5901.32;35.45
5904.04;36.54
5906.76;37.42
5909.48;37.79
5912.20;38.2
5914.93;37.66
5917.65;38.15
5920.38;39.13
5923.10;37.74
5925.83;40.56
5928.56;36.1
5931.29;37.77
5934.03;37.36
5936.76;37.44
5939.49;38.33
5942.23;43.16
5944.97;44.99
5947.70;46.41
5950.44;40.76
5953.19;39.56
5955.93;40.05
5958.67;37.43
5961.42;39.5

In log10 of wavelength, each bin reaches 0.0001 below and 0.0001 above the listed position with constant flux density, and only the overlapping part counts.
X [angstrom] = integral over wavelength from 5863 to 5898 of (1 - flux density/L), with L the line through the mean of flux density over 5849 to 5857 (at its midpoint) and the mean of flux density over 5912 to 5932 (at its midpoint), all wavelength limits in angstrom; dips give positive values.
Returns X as 2.63 angstrom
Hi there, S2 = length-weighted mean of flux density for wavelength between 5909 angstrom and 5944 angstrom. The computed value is 38.5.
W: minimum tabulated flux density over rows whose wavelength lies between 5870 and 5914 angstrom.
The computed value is 31.11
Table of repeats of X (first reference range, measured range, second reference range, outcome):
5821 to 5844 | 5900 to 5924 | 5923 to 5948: 1.4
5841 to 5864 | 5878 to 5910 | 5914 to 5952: 3.6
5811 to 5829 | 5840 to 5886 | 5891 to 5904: -2.5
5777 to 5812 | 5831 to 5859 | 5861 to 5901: -2.6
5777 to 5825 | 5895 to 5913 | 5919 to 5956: 1.7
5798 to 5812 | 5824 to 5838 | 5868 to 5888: -1.0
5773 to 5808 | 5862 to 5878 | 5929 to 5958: 0.8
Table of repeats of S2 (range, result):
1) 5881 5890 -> 34.6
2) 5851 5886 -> 36.8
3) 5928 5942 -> 37.9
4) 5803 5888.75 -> 38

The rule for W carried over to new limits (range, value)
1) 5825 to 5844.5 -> 39.07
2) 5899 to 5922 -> 35.45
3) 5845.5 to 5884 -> 35.97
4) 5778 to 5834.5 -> 33.75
